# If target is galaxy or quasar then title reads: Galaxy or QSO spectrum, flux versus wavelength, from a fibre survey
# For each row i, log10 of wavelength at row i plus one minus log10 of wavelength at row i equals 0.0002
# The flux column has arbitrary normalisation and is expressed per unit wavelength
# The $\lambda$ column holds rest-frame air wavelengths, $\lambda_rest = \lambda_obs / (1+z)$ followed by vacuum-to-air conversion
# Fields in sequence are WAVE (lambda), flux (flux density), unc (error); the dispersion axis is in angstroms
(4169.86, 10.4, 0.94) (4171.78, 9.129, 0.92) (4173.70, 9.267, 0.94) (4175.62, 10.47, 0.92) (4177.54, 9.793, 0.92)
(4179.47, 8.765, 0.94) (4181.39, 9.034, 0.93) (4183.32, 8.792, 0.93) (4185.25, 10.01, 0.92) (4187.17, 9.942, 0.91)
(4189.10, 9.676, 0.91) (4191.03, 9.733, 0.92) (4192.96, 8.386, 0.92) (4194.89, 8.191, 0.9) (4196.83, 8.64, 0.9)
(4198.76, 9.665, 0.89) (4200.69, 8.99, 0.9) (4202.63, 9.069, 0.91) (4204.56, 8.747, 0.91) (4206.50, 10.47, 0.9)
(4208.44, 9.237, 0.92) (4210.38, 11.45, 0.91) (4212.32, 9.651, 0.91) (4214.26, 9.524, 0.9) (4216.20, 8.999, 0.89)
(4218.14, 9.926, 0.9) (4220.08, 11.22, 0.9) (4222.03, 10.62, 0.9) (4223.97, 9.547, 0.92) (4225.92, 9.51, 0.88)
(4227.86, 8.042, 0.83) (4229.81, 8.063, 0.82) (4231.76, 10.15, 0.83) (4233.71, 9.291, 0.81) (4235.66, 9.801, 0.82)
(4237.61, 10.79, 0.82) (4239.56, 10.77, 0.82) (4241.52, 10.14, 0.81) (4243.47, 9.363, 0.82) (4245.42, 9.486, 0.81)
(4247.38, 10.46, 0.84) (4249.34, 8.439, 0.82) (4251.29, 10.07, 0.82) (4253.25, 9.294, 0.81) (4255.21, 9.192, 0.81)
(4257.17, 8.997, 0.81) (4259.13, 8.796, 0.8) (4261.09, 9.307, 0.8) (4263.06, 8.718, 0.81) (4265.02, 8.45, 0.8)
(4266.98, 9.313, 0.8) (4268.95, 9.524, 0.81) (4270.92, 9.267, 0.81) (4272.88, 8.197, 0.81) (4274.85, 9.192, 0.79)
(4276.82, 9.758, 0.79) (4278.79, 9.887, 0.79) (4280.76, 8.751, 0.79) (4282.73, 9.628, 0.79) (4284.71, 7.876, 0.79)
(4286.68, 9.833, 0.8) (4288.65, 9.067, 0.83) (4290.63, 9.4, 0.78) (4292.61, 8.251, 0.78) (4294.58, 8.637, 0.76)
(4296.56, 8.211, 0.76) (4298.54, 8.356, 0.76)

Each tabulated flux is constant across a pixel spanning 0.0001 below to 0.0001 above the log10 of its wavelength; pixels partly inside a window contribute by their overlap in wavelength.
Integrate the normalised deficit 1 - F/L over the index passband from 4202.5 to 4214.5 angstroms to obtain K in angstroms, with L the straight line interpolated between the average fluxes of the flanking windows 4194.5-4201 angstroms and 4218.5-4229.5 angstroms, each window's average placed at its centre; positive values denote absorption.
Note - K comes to -0.7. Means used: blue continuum 8.92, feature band 9.79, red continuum 9.69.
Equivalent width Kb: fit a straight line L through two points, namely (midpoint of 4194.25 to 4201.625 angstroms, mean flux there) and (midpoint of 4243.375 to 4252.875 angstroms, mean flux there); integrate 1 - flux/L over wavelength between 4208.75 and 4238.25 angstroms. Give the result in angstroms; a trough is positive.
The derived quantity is -1.6 angstroms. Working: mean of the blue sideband 8.9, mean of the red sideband 9.57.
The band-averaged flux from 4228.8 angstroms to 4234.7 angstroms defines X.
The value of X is 9.16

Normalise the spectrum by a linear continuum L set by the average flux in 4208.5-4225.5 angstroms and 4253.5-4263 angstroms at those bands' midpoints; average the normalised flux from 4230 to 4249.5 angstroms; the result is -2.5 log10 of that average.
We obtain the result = -0.040 mag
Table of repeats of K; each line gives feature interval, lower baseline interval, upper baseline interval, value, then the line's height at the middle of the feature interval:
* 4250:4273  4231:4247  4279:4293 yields 1.0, 9.54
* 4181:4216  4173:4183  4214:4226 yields 1.0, 9.69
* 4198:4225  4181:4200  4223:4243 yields -1.1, 9.4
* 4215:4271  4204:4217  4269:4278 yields -0.3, 9.45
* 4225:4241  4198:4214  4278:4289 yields -0.1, 9.48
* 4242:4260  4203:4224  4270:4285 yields 0.2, 9.46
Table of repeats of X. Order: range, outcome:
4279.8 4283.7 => 9.19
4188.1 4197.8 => 8.92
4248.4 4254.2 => 9.28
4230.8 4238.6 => 10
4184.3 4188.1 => 10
